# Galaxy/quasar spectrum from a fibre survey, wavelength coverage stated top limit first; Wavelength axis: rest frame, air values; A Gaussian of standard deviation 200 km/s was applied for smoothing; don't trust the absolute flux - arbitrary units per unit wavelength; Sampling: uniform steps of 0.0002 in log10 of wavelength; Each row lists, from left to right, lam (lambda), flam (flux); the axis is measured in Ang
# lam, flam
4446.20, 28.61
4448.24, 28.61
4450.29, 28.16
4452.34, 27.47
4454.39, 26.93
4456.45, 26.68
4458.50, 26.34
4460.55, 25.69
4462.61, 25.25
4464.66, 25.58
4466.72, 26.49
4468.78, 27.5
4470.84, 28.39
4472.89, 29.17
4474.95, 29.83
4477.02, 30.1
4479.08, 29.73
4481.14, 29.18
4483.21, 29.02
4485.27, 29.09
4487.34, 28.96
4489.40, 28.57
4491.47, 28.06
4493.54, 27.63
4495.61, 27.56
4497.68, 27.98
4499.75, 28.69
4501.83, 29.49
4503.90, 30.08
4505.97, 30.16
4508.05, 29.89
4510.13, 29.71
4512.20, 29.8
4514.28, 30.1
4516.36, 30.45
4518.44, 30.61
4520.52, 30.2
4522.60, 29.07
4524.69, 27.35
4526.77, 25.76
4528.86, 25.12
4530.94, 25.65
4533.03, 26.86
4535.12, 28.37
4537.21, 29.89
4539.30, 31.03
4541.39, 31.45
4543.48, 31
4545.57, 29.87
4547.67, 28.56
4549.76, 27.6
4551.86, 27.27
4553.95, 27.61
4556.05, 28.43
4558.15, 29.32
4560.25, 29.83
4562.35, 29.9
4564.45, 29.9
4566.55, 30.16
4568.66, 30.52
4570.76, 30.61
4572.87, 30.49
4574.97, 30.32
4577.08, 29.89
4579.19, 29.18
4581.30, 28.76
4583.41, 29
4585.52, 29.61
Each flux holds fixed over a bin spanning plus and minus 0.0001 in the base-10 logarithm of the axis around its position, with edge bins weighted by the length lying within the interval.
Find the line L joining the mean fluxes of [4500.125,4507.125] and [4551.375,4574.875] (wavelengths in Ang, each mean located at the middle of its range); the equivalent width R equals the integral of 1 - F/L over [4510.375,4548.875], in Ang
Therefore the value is 0.9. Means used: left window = 29.8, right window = 29.6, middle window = 29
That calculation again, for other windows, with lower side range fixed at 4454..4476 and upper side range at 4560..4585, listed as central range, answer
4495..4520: -1.2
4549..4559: 0.5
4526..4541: 0.6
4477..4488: -0.7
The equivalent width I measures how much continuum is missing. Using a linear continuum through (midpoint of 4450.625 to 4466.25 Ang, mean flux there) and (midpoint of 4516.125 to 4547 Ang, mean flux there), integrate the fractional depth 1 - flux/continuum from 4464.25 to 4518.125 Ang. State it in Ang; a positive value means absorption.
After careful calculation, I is -2.9 Ang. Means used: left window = 26.4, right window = 28.8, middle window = 29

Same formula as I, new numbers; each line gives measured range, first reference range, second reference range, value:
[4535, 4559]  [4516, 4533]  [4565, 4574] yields -0.1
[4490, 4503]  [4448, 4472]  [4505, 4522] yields 0.4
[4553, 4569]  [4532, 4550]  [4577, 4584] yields -0.1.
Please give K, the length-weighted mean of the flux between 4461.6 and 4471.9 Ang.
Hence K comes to 26.7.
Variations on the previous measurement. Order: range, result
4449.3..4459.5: 27.1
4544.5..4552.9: 28.3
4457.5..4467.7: 25.9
